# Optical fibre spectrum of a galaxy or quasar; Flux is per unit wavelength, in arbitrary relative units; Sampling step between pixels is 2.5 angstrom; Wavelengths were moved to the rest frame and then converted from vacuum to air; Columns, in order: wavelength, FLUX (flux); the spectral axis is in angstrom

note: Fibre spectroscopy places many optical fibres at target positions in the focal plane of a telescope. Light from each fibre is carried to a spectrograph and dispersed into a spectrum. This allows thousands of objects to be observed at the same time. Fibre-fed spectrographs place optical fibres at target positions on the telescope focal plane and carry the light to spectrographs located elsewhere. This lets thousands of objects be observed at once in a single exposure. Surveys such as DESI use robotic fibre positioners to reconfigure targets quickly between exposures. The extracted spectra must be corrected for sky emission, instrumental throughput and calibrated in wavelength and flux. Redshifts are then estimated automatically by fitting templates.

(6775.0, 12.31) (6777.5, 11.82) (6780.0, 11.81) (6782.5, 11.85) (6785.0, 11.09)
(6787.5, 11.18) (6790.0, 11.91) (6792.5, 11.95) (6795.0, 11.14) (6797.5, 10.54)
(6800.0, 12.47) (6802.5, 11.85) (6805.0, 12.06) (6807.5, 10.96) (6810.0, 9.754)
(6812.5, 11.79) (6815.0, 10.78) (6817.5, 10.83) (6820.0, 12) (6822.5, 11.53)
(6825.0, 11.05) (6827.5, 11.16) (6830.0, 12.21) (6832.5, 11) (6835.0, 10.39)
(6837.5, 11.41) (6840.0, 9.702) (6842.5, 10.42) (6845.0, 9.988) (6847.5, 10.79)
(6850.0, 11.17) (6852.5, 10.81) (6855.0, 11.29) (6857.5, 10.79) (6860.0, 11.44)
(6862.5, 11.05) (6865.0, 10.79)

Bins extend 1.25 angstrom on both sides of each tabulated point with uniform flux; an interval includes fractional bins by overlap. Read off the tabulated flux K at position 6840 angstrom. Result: 9.702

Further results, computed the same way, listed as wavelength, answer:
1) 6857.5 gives 10.79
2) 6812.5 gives 11.79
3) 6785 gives 11.09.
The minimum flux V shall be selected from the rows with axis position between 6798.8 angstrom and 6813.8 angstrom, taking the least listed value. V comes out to 9.754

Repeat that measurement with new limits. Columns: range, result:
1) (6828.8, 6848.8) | 9.702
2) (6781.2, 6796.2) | 11.09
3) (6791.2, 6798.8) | 10.54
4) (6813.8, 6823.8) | 10.78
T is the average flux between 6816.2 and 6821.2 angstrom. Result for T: 11.4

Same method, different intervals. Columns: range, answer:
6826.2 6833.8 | 11.4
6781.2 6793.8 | 11.6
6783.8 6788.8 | 11.1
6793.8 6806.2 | 11.6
